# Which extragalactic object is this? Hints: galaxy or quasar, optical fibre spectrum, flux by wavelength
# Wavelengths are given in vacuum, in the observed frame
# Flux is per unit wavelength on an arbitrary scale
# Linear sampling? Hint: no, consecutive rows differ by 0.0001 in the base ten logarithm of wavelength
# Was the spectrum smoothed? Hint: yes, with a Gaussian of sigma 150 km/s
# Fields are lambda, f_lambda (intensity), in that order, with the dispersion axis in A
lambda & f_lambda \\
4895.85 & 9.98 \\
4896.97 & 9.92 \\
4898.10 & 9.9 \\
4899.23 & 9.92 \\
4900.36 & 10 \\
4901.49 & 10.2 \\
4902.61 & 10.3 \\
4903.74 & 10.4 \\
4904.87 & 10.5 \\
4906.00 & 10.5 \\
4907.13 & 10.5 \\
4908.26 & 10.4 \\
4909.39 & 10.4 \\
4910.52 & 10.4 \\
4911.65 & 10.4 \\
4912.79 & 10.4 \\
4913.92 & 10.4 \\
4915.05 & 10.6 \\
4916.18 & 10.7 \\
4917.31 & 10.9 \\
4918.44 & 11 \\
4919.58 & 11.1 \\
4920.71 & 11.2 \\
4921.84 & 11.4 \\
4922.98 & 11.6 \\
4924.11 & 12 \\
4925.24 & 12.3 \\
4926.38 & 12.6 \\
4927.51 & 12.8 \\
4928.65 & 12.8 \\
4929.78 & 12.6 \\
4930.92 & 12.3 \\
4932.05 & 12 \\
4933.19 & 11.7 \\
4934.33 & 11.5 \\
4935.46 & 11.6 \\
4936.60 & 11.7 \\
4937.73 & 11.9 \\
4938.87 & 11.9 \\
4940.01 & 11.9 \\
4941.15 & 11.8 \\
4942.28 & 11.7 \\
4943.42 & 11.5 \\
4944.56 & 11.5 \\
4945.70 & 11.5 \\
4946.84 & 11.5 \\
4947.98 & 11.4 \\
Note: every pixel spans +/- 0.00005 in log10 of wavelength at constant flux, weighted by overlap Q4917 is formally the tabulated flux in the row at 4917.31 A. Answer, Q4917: 10.9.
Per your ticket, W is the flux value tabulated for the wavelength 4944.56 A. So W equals 11.5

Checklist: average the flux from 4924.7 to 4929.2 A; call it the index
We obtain 12.6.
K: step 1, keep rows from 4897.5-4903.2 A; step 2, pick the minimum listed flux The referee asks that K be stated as 9.9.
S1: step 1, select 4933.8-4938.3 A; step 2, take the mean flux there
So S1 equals 11.7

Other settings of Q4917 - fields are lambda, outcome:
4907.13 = 10.5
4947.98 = 11.4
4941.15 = 11.8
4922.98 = 11.6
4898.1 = 9.9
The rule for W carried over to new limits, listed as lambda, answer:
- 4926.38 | 12.6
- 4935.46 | 11.6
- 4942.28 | 11.7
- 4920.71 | 11.2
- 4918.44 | 11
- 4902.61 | 10.3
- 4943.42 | 11.5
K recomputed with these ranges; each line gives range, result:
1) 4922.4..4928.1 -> 11.6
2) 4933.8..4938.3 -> 11.5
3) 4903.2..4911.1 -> 10.4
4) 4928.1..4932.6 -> 12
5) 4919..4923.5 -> 11.1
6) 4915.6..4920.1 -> 10.7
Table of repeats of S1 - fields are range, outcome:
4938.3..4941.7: 11.8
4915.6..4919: 10.9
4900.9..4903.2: 10.3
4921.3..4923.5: 11.5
